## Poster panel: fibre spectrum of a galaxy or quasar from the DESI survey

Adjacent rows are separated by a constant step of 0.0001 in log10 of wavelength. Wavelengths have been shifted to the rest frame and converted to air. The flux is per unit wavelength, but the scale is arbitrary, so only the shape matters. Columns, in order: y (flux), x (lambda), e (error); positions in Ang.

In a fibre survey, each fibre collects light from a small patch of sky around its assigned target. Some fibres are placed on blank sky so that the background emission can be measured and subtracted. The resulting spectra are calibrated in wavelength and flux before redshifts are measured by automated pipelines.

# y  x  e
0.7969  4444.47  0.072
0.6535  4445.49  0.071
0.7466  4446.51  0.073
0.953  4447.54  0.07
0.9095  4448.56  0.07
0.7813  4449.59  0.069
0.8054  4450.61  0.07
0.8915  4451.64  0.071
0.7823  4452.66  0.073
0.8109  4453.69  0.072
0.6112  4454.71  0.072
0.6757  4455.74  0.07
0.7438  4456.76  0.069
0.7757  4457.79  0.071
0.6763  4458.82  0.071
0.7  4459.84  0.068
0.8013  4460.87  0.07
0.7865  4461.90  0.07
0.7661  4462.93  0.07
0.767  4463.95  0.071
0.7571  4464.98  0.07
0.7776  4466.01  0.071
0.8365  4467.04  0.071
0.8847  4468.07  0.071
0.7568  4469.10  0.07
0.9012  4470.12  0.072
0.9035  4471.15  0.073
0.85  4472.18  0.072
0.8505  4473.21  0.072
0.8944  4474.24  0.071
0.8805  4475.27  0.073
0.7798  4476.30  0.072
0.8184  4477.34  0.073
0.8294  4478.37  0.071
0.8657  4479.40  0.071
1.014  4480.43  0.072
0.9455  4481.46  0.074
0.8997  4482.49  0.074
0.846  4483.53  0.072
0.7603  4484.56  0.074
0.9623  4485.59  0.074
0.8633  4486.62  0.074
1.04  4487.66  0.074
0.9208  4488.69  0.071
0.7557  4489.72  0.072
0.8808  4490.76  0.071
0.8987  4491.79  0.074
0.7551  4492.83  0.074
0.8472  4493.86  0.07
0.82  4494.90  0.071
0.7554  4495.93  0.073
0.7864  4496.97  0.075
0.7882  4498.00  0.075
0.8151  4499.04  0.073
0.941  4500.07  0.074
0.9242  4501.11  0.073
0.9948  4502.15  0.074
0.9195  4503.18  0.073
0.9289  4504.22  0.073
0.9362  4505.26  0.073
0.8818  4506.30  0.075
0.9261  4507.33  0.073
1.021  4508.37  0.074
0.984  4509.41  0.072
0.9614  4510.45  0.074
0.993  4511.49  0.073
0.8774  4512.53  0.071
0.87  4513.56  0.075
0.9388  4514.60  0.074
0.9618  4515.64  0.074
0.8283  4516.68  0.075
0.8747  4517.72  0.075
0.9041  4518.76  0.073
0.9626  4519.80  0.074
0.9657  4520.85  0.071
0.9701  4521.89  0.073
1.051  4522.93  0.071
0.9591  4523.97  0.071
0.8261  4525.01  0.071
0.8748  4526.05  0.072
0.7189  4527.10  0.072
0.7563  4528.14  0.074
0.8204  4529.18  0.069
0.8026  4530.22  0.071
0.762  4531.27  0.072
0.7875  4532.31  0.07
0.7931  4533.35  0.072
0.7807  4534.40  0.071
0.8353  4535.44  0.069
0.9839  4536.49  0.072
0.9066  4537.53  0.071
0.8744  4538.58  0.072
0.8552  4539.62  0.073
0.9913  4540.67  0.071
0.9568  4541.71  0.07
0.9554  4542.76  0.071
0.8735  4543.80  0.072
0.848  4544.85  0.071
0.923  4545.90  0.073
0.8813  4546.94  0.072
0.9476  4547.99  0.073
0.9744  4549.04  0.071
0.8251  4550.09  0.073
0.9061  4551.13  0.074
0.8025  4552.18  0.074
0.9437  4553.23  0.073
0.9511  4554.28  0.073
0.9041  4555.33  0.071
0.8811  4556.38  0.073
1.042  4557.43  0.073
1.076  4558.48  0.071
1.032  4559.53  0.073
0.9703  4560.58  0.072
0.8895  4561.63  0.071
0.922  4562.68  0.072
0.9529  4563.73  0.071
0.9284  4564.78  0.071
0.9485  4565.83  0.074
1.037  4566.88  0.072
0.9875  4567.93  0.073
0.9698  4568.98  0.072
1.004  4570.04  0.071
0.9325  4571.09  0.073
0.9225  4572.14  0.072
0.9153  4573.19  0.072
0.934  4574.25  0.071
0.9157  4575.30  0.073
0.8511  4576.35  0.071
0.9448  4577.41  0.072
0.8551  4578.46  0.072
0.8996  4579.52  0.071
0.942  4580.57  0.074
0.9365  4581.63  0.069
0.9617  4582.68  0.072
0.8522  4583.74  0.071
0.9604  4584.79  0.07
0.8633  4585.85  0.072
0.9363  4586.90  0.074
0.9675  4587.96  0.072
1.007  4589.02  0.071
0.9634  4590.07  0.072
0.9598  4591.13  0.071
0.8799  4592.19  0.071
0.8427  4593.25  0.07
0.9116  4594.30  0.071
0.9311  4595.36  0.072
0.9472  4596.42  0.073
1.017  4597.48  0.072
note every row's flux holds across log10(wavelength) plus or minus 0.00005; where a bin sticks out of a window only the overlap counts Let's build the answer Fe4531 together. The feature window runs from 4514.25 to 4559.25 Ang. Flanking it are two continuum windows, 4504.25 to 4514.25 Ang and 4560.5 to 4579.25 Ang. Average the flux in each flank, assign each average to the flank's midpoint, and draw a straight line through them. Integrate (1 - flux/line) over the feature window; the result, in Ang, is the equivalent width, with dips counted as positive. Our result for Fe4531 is 2.0 Ang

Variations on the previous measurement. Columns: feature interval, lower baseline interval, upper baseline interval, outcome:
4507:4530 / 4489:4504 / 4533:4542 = -1.1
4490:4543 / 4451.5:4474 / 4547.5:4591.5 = -1.4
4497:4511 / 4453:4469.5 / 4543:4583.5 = -1.5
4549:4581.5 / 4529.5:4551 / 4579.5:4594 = -1.2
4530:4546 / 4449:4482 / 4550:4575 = 0.7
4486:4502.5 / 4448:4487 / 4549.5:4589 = -0.2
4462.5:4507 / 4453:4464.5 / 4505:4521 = -1.7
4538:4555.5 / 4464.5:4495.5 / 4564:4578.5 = 0.3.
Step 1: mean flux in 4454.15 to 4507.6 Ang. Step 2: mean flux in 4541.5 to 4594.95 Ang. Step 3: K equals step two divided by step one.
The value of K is 1.11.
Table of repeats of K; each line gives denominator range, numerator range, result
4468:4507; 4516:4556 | 1.01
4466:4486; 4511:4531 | 1.03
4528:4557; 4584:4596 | 1.06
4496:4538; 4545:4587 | 1.05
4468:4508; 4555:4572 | 1.11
